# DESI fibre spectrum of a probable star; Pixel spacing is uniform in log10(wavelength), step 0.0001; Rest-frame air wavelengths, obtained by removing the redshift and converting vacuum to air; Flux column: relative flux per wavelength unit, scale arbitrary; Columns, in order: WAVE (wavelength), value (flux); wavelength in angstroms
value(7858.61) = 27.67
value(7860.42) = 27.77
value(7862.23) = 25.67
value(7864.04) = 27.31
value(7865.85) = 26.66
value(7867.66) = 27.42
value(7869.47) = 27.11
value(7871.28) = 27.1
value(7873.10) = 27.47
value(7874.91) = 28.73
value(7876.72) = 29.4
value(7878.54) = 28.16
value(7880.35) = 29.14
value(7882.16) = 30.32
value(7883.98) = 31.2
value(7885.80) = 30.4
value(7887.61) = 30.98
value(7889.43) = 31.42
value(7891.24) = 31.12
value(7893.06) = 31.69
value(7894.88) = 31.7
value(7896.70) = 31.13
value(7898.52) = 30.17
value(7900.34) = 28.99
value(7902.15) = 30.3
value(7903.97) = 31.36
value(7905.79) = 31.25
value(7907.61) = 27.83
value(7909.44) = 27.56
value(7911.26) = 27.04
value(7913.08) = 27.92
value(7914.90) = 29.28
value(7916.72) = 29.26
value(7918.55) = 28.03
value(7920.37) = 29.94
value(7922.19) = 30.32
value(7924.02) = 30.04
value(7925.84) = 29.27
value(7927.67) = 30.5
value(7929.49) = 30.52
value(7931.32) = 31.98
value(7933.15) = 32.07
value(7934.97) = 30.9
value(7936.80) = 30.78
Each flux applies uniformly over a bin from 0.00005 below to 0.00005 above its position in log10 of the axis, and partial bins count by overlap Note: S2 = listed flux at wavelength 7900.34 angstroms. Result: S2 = 28.99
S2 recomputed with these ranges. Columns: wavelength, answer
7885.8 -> 30.4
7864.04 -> 27.31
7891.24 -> 31.12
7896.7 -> 31.13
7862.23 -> 25.67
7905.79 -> 31.25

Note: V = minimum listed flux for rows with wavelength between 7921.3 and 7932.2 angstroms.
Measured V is 29.27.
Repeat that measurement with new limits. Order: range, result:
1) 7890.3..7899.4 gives 30.17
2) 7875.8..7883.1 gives 28.16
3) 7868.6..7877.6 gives 27.1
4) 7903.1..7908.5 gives 27.83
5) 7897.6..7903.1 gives 28.99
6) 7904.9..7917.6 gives 27.04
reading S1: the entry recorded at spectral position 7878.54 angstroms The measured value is 28.16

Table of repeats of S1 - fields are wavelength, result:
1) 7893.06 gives 31.69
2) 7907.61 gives 27.83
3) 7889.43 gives 31.42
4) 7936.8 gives 30.78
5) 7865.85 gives 26.66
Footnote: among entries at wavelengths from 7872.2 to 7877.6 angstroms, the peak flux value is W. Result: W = 29.4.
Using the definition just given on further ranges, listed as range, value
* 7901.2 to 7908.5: 31.36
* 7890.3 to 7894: 31.69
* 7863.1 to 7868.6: 27.42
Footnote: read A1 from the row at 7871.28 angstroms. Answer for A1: 27.1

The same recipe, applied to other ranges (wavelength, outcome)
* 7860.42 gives 27.77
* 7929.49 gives 30.52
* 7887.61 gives 30.98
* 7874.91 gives 28.73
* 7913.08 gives 27.92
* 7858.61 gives 27.67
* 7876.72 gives 29.4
